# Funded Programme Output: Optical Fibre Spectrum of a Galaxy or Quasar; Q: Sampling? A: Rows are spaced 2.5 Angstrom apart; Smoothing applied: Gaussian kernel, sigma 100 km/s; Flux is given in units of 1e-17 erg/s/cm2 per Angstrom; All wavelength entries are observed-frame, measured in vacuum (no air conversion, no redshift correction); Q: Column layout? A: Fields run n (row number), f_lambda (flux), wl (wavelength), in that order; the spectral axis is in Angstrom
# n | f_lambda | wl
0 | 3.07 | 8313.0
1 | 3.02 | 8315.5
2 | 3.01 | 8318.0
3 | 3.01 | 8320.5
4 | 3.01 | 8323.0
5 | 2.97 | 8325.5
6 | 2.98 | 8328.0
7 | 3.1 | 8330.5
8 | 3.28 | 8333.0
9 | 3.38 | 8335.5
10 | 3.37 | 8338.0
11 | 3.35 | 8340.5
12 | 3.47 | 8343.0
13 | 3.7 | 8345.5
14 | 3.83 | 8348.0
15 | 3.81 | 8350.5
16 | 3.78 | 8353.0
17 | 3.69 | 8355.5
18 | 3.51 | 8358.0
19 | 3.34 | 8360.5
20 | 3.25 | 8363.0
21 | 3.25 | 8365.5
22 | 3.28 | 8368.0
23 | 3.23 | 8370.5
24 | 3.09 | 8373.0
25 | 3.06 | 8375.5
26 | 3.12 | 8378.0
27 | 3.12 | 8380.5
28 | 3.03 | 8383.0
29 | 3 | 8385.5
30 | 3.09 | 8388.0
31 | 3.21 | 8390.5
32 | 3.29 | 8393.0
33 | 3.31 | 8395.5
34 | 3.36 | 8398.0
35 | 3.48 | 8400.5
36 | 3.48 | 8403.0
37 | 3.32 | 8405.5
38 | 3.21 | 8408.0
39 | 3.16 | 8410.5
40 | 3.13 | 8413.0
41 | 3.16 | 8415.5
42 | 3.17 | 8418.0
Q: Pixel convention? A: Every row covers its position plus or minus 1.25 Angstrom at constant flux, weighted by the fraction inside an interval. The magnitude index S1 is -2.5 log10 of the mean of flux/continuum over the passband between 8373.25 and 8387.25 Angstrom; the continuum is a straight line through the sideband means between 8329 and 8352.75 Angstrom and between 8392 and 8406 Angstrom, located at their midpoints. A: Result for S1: 0.12 mag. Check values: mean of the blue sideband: 3.48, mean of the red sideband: 3.38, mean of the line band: 3.07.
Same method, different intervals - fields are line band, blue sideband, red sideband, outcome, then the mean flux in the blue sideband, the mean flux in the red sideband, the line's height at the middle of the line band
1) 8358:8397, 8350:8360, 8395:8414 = 0.101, 3.66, 3.31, 3.5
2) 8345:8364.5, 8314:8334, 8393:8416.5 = -0.151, 3.04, 3.29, 3.14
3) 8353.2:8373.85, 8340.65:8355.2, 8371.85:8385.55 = 0.007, 3.69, 3.08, 3.38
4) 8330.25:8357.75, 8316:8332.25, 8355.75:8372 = -0.117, 3.02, 3.33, 3.18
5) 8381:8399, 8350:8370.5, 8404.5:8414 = 0.042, 3.46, 3.2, 3.31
